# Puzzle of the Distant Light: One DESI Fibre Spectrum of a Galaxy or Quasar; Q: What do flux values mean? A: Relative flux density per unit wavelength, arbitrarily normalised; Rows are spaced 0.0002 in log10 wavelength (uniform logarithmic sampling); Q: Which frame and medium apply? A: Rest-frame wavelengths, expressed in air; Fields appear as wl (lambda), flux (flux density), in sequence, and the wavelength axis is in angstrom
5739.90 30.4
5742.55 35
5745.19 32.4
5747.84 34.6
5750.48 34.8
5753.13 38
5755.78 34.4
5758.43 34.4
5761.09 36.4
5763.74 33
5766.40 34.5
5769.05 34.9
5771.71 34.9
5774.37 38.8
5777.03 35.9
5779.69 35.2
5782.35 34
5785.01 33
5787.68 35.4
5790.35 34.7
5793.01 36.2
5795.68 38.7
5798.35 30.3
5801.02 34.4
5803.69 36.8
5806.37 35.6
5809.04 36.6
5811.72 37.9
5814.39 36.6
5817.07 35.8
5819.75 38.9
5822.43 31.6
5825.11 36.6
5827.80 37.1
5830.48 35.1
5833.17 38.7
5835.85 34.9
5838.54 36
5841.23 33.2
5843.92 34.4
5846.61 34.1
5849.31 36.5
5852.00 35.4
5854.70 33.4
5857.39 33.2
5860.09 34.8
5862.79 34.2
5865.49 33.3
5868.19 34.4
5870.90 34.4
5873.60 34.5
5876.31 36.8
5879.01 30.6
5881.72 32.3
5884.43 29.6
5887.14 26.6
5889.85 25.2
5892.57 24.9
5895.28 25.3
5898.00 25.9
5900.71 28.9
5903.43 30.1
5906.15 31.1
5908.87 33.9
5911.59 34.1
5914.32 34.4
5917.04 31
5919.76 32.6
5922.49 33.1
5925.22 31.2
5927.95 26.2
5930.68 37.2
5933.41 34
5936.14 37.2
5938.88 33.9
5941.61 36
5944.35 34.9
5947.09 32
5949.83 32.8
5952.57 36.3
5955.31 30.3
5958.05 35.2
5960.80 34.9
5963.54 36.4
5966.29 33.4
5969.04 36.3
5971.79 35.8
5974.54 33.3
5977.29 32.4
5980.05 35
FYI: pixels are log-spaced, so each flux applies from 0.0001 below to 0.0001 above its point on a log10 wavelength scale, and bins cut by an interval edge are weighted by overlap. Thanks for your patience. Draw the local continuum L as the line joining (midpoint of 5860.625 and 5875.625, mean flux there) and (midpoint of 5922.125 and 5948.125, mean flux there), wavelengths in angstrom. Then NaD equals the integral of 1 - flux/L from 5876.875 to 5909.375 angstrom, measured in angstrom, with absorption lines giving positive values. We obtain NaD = 5.0 angstrom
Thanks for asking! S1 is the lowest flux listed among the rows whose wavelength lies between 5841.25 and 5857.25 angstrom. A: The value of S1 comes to 33.4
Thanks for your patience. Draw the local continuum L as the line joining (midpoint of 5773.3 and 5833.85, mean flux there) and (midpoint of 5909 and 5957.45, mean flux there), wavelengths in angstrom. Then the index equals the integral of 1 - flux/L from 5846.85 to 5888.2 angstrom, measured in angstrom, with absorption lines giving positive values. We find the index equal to 1.5 angstrom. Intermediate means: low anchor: 35.8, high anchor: 33.4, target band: 33.4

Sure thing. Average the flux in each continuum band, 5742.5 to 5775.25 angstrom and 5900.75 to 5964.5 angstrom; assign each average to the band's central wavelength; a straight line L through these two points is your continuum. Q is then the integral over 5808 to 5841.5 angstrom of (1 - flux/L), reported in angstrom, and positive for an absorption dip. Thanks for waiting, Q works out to -1.7 angstrom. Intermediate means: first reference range 35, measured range 36.2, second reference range 33.3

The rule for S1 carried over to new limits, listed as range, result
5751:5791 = 33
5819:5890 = 25.2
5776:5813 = 30.3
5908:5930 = 26.2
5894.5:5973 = 25.3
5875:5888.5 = 26.6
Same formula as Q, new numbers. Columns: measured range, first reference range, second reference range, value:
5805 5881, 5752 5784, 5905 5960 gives -1.51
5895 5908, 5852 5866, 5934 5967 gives 2.08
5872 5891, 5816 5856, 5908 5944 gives 1.96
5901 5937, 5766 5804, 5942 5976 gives 2.01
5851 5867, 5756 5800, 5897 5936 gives -0.40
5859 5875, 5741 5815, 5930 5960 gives 0.26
